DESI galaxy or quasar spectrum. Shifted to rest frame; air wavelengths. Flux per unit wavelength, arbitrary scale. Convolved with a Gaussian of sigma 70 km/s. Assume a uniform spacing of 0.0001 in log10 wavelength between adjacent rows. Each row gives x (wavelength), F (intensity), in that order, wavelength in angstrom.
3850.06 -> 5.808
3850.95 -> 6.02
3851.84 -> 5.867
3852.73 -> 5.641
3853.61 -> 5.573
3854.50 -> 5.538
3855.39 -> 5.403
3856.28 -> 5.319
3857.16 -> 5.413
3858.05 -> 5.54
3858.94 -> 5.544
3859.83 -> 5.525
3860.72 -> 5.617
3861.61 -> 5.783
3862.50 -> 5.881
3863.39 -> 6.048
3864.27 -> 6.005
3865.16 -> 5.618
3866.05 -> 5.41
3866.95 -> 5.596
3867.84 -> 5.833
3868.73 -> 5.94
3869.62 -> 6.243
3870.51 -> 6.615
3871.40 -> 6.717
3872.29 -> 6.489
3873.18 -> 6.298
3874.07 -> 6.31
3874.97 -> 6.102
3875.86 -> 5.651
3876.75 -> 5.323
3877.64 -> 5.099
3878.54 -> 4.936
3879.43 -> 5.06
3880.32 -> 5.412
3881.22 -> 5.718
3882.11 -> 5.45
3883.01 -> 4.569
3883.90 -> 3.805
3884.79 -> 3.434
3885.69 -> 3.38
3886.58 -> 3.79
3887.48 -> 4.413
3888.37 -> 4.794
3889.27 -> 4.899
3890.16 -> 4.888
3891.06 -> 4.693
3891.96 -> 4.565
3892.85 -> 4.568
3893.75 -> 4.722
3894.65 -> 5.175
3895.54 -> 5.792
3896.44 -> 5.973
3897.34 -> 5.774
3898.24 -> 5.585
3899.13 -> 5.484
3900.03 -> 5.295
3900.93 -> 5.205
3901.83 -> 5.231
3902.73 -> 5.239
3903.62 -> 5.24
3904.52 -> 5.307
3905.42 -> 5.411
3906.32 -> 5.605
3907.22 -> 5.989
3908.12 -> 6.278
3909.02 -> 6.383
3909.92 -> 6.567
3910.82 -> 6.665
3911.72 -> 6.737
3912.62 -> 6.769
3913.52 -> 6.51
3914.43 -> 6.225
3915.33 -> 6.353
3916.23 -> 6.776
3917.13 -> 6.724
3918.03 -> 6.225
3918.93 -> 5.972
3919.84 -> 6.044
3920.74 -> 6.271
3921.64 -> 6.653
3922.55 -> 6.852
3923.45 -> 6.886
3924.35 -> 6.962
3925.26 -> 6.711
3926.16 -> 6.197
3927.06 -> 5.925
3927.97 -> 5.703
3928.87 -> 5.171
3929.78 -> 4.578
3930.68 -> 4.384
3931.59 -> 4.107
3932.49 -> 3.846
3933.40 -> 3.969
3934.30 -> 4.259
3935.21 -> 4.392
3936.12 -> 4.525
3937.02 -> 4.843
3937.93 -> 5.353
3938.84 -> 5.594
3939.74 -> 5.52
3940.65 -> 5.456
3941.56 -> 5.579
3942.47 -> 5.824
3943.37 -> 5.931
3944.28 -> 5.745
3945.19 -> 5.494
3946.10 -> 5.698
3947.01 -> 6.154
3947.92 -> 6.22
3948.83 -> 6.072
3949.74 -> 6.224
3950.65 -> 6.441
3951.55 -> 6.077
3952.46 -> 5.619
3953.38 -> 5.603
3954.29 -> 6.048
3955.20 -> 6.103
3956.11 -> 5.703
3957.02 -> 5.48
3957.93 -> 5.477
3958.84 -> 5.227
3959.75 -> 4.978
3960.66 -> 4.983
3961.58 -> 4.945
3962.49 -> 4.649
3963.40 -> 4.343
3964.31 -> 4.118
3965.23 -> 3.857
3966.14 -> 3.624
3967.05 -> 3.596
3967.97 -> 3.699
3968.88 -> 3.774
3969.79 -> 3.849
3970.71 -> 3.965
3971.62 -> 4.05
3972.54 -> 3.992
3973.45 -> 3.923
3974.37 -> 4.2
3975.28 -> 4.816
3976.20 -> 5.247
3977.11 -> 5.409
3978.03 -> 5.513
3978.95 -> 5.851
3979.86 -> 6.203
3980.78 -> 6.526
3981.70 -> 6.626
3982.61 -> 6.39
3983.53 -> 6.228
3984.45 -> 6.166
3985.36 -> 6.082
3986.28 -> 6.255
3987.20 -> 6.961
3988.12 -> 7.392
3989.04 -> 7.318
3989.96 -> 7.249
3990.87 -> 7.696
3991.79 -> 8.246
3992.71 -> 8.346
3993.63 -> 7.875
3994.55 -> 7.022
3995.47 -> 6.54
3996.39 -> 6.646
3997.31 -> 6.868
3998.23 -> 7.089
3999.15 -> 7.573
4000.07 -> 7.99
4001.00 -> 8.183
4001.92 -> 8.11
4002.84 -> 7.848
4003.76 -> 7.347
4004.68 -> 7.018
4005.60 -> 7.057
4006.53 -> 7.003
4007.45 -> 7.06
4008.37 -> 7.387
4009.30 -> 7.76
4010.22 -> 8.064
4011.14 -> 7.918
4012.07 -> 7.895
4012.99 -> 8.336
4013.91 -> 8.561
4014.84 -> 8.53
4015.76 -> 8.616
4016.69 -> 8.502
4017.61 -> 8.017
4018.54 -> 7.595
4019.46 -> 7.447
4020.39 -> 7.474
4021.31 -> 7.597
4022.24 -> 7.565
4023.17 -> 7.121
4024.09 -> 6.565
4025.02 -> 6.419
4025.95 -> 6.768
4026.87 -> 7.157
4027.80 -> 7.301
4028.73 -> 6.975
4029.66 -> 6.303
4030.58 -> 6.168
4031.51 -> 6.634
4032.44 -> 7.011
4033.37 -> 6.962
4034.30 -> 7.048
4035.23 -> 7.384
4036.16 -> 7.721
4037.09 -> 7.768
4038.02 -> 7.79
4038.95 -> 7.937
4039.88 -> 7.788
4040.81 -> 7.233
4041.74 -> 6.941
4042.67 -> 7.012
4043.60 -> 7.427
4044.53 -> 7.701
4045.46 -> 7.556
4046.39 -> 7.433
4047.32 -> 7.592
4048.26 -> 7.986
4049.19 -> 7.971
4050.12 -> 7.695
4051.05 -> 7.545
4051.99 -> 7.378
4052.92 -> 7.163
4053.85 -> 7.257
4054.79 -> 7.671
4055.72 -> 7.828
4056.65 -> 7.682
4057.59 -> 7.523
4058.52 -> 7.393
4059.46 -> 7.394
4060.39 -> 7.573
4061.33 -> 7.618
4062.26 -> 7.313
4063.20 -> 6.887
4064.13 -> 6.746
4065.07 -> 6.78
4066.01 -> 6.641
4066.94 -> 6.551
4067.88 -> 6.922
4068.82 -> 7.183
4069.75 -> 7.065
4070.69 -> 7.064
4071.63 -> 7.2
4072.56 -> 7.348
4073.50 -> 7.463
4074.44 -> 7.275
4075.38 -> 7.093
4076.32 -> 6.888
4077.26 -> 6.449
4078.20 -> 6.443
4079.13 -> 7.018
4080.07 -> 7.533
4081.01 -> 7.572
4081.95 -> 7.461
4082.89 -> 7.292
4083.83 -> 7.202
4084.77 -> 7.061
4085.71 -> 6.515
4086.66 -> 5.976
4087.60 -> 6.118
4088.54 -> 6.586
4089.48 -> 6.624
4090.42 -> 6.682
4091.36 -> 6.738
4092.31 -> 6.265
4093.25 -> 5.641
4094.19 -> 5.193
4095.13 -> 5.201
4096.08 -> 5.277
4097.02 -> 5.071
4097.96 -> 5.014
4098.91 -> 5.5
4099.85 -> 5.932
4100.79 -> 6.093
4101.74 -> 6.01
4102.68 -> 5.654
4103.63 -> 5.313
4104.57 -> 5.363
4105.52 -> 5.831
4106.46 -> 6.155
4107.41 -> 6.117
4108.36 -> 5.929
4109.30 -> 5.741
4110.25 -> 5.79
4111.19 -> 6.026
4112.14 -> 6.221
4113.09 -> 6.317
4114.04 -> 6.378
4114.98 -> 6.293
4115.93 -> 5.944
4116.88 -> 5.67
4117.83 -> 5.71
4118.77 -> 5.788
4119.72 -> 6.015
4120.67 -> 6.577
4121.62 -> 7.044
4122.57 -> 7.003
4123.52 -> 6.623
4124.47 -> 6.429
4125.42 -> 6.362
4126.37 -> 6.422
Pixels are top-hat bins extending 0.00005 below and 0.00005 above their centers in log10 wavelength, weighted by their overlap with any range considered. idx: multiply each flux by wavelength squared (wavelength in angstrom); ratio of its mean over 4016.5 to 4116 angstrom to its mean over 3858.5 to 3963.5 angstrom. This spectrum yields 1.33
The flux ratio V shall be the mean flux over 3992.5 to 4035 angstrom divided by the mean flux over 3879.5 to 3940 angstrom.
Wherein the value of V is 1.36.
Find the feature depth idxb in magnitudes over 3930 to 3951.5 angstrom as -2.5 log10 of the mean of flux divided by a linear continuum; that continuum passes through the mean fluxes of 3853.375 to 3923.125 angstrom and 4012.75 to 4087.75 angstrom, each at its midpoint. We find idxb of 0.165 mag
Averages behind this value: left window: 5.62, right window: 7.29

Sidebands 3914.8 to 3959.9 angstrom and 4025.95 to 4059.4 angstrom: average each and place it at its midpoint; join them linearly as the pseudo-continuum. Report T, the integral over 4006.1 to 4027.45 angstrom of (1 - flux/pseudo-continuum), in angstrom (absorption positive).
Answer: -2.1 angstrom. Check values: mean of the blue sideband 5.69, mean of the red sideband 7.36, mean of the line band 7.62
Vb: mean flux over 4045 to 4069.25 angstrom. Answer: 7.36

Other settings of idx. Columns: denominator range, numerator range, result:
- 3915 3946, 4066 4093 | 1.33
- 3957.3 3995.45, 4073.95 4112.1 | 1.19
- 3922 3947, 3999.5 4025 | 1.48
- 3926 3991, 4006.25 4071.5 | 1.44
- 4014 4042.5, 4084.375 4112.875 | 0.83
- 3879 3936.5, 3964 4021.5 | 1.26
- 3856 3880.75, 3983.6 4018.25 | 1.39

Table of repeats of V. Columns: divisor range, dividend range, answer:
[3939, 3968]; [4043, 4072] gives 1.37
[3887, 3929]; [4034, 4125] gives 1.16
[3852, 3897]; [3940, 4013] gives 1.13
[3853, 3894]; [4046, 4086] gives 1.36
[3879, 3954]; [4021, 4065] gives 1.32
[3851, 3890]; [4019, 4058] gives 1.35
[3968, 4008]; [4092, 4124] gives 0.92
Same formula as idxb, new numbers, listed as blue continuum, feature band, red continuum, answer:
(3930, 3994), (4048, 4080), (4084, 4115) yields -0.23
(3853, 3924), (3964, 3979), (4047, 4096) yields 0.41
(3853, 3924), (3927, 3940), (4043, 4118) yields 0.23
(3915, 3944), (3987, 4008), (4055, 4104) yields -0.21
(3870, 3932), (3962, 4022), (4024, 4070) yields 0.02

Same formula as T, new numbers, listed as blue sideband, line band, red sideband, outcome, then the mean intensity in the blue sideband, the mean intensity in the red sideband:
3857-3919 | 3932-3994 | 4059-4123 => 4.3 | 5.57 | 6.44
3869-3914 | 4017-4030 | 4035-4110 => -1.5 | 5.45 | 6.84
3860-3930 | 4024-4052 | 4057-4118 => -4.5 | 5.67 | 6.48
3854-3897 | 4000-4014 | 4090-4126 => -4.9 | 5.35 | 5.97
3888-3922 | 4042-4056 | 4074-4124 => -3.2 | 5.75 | 6.25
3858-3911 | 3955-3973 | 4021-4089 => 5.0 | 5.43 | 7.18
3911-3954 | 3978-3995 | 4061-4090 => -1.8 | 5.77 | 6.96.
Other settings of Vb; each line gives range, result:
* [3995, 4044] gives 7.41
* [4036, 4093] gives 7.2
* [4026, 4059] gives 7.36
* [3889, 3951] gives 5.66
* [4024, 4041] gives 7.11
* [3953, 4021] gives 6.36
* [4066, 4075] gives 7.1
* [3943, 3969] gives 5.25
